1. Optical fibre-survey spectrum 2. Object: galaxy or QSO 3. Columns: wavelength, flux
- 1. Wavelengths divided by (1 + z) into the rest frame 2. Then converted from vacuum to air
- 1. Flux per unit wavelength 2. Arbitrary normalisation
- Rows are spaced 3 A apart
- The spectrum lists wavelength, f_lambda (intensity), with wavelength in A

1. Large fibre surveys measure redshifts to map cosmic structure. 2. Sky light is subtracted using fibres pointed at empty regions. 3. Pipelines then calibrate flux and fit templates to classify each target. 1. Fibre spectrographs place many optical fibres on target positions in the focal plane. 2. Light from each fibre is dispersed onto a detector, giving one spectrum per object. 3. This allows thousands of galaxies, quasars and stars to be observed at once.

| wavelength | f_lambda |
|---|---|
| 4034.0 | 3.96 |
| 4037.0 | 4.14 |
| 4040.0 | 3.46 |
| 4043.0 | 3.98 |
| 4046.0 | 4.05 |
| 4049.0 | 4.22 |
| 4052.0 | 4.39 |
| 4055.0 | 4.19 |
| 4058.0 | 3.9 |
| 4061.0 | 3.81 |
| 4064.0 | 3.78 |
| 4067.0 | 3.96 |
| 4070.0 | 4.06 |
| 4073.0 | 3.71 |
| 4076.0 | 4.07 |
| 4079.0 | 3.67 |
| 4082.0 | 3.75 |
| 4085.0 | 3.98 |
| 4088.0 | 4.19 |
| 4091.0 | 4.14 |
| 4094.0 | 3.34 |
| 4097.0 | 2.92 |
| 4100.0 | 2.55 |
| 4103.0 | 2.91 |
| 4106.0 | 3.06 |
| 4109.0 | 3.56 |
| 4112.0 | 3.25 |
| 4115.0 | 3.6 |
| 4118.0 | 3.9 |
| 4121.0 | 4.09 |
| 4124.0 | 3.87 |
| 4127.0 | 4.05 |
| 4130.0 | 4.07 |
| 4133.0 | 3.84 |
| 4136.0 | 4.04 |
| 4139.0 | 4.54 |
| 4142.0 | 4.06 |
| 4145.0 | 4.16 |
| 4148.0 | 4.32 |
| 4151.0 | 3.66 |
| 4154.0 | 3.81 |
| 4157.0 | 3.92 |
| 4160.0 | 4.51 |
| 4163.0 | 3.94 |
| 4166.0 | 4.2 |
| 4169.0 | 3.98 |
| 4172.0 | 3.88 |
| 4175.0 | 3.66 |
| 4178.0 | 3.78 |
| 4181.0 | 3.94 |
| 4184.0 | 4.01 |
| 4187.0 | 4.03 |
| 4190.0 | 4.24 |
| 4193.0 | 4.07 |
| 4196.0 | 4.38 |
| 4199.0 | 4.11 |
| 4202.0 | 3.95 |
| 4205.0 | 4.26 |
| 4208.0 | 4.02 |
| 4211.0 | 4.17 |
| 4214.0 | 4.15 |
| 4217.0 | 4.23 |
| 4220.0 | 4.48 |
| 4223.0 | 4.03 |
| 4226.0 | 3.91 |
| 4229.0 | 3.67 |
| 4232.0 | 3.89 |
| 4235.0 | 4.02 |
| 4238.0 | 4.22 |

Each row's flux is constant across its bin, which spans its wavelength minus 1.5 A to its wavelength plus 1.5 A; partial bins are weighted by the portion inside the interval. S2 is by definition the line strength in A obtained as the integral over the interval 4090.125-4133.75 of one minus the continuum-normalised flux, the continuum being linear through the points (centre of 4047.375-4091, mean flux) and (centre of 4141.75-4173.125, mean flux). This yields 5.2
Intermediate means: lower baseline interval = 3.98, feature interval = 3.53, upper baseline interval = 4.04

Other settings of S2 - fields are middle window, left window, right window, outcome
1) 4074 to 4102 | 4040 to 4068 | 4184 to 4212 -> 2.9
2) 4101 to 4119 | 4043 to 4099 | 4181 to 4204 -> 2.8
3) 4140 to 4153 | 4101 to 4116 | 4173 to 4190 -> -1.7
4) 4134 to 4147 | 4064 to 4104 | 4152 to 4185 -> -1.1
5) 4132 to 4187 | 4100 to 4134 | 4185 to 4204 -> -1.8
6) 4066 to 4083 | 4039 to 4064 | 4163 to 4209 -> 0.6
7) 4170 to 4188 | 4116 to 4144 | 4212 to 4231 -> 0.8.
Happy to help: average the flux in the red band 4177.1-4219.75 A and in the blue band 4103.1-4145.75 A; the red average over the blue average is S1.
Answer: 1.07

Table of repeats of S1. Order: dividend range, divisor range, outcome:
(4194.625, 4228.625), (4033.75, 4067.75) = 1.04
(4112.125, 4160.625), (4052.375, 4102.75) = 1.07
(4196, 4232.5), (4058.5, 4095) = 1.05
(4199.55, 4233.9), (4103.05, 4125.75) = 1.14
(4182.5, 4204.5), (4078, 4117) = 1.19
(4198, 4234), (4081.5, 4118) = 1.18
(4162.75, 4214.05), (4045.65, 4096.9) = 1.03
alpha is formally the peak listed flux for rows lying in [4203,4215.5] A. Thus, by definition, 4.26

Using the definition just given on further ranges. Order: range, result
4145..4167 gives 4.51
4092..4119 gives 3.9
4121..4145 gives 4.54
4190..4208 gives 4.38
